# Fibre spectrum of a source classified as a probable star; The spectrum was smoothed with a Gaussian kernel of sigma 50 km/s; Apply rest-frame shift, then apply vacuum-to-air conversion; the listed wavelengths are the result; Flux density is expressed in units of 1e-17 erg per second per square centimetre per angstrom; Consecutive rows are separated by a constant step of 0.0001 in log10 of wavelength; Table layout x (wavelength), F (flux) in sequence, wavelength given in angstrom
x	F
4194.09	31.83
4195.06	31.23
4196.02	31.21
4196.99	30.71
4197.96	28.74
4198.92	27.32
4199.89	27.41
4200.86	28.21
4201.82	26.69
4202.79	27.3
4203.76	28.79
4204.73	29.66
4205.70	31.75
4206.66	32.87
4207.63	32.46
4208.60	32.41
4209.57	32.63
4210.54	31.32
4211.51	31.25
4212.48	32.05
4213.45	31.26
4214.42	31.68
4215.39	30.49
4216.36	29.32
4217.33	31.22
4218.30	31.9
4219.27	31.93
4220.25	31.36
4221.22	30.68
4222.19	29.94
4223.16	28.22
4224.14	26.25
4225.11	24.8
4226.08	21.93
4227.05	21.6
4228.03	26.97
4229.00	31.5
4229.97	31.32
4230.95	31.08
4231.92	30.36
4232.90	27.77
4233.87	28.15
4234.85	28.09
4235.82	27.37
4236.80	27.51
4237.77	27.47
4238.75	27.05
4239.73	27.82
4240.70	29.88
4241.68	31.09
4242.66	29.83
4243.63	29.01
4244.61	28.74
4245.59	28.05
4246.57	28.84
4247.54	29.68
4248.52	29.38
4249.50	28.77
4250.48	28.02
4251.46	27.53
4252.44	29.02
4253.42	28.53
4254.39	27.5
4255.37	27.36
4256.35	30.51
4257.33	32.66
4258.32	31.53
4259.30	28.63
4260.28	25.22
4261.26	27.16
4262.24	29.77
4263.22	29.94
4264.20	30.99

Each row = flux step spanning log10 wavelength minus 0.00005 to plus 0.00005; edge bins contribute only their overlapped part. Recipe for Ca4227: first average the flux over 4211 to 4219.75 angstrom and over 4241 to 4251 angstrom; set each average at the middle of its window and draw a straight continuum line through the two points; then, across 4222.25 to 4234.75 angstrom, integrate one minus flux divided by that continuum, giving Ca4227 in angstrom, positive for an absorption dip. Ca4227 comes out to 1.13 angstrom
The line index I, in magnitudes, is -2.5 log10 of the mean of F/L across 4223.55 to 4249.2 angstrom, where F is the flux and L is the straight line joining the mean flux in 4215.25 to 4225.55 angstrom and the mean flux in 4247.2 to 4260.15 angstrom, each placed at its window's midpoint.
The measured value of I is 0.05 mag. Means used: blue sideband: 29.6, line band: 28.1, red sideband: 29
